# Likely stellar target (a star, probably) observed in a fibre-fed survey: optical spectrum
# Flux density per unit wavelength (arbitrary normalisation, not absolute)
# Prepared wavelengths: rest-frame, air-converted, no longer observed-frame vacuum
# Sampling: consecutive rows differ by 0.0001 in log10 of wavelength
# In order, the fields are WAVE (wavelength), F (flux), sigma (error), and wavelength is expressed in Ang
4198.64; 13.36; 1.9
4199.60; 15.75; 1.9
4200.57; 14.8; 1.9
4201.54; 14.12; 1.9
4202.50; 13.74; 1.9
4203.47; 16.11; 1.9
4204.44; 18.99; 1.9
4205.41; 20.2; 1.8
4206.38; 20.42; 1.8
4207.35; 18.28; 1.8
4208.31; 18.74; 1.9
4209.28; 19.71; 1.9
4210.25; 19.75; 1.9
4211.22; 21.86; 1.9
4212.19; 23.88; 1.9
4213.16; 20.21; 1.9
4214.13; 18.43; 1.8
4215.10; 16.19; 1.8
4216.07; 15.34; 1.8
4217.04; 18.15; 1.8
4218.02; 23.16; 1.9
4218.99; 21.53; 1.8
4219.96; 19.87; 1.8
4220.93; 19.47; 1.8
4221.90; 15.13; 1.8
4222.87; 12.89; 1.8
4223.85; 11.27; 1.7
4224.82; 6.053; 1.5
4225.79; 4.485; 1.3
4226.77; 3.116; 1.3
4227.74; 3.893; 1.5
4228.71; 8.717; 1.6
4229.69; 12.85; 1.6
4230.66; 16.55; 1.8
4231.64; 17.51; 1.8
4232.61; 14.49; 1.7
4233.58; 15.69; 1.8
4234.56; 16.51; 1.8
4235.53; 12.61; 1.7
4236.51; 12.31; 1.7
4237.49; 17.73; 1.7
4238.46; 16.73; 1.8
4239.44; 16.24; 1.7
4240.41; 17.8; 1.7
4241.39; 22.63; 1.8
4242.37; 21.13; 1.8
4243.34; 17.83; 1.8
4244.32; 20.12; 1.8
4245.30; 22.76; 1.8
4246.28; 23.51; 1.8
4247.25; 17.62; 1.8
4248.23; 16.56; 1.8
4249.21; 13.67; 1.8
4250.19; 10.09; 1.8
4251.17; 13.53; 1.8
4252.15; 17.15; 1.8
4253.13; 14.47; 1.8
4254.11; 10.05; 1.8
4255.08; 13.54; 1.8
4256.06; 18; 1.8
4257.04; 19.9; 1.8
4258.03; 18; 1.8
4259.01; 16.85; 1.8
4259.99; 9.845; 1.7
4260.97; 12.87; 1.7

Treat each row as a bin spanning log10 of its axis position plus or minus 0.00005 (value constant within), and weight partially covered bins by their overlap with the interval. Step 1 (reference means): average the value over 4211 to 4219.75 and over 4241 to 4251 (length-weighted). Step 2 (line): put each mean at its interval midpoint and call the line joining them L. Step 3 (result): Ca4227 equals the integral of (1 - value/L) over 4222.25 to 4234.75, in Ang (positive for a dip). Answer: 5.32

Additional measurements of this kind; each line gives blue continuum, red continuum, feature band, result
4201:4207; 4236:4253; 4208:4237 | 3.4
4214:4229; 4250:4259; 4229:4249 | -3.9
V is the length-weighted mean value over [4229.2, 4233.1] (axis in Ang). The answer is 15.4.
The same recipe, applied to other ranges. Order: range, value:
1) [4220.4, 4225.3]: 13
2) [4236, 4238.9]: 15.5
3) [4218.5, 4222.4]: 19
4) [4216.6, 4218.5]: 20.6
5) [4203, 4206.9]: 18.9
